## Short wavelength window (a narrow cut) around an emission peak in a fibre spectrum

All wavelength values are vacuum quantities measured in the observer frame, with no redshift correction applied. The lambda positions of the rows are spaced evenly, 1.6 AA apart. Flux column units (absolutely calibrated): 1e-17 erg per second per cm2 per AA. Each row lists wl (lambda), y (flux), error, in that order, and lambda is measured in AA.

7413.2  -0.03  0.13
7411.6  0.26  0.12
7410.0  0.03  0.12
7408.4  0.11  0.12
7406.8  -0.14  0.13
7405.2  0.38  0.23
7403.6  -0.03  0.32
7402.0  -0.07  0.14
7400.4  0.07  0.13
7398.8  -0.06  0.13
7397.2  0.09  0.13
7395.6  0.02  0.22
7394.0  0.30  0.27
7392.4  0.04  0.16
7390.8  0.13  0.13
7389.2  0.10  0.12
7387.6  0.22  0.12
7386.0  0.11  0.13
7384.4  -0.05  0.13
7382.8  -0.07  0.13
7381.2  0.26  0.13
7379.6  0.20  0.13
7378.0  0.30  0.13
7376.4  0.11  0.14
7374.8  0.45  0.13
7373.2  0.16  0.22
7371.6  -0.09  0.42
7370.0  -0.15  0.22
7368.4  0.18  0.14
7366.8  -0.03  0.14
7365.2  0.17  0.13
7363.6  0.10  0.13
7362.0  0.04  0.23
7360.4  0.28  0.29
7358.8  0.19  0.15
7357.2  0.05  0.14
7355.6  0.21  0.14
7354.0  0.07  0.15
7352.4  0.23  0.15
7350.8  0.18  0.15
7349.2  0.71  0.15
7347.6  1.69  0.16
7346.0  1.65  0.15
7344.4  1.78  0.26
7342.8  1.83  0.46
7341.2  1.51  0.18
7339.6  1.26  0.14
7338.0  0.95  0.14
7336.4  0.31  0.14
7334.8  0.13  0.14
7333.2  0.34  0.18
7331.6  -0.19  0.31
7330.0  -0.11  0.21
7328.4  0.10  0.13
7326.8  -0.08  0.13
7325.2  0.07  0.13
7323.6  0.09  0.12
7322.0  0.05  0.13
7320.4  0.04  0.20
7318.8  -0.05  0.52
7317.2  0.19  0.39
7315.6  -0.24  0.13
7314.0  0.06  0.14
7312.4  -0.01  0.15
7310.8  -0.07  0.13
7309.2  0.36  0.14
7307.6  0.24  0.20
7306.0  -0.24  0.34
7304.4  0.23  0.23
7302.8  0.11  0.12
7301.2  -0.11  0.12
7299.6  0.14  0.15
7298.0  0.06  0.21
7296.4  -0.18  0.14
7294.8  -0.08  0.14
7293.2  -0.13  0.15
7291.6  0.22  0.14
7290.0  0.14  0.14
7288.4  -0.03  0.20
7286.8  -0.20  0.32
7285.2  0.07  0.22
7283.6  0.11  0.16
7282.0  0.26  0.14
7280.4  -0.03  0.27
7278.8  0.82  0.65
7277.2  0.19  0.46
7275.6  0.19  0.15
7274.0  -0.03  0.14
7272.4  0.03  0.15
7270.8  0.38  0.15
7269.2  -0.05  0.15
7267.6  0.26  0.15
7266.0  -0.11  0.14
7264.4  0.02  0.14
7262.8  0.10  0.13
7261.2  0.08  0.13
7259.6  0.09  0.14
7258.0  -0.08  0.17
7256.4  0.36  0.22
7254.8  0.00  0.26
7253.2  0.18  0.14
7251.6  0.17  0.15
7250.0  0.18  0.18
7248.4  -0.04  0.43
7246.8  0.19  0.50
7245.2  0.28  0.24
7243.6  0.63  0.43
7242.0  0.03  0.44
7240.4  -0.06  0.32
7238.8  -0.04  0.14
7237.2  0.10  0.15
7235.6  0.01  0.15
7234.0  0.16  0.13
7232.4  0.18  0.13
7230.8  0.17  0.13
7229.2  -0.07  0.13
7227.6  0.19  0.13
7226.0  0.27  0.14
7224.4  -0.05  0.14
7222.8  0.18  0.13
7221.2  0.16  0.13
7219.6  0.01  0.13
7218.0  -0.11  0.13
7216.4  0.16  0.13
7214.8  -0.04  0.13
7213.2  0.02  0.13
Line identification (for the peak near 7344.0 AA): [O II]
